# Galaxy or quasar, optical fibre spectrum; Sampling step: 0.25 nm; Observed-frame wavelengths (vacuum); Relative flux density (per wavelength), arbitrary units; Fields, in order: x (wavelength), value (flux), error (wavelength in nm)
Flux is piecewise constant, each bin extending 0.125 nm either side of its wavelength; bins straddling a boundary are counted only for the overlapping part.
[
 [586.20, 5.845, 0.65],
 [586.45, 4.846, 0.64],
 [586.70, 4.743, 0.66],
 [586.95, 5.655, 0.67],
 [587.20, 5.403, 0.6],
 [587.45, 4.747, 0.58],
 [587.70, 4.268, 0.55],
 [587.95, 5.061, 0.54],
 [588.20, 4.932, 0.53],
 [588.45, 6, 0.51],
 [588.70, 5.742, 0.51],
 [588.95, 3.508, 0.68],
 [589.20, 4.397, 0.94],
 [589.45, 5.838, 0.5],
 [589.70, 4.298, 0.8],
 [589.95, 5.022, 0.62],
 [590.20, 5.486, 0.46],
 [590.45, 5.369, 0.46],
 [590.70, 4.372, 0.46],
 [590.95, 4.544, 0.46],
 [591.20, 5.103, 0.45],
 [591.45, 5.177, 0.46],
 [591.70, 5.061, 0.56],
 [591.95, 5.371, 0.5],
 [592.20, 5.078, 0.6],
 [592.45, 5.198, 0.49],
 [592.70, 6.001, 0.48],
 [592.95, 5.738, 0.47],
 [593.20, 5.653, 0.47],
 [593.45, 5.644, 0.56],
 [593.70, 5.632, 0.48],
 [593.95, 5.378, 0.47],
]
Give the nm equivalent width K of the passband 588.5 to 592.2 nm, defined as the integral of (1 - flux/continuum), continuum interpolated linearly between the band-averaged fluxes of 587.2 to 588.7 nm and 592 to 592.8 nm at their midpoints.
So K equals 0.20 nm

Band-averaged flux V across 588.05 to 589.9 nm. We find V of 4.96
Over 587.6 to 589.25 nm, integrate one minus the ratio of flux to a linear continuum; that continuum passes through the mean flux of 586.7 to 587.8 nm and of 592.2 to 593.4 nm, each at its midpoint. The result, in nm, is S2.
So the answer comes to 0.08 nm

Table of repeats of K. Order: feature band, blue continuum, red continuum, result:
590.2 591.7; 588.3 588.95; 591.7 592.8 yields 0.11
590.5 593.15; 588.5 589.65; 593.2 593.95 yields 0.07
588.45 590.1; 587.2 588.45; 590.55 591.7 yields 0.00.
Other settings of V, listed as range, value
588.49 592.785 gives 5.04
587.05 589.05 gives 4.98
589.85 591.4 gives 4.99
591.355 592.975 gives 5.36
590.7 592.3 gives 5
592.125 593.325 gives 5.55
